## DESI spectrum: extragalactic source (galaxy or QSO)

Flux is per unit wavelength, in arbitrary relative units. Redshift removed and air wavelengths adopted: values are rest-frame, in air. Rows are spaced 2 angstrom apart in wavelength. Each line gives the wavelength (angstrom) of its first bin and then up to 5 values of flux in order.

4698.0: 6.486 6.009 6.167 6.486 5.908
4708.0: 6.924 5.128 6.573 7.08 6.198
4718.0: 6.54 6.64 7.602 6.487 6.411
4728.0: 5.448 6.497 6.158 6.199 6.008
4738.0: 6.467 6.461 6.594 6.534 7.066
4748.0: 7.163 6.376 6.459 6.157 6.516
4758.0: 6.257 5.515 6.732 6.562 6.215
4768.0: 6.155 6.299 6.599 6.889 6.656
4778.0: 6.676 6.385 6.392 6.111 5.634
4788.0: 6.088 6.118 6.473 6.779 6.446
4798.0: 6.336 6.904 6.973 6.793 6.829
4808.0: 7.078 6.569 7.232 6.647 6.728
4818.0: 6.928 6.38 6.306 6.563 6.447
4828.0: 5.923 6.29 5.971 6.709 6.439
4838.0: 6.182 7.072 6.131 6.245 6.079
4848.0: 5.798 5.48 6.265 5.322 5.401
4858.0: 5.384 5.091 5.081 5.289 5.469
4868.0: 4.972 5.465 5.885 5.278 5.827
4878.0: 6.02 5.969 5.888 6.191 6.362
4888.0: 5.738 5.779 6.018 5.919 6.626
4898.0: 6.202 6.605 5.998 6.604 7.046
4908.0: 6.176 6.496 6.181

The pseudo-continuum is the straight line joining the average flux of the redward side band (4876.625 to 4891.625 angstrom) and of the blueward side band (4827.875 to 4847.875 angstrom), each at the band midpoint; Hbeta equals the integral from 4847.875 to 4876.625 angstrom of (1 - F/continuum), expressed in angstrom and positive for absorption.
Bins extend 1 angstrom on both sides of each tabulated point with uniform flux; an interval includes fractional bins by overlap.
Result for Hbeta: 3.2 angstrom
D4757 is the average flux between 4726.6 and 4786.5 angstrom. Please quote 6.38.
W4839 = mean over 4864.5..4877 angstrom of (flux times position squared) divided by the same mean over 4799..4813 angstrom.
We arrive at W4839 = 0.8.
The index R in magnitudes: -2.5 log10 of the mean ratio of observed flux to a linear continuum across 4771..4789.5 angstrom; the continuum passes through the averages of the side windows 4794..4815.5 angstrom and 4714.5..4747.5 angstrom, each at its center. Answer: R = 0.051 mag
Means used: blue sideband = 6.48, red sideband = 6.78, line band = 6.37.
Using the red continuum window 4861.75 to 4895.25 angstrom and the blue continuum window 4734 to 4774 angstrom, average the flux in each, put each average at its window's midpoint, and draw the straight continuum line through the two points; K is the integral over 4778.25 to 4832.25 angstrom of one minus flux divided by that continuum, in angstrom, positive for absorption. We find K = -3.15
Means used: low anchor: 6.43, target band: 6.5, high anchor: 5.74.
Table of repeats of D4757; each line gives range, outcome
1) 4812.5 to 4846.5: 6.43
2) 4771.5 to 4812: 6.55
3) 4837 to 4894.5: 5.78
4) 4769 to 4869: 6.26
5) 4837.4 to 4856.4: 6.01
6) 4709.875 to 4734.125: 6.43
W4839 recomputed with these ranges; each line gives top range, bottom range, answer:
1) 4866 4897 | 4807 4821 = 0.89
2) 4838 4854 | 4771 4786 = 0.97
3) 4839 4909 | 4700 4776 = 0.97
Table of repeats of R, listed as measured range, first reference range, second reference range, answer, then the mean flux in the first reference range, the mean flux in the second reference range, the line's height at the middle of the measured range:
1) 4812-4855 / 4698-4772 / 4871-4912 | -0.013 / 6.39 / 6.13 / 6.23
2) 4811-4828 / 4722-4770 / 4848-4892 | -0.115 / 6.39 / 5.64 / 5.95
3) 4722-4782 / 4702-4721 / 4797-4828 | 0.012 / 6.37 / 6.69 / 6.5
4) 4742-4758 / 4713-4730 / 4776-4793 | -0.028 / 6.55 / 6.26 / 6.42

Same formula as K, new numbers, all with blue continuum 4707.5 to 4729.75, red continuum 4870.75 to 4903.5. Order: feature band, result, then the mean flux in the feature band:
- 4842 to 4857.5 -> 0.79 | 5.81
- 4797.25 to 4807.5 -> -0.91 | 6.79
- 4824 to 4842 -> -0.63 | 6.38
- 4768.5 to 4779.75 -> -0.50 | 6.59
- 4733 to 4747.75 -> -0.27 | 6.51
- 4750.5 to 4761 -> 0.27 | 6.19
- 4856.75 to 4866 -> 1.28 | 5.24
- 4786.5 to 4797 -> -0.14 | 6.35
